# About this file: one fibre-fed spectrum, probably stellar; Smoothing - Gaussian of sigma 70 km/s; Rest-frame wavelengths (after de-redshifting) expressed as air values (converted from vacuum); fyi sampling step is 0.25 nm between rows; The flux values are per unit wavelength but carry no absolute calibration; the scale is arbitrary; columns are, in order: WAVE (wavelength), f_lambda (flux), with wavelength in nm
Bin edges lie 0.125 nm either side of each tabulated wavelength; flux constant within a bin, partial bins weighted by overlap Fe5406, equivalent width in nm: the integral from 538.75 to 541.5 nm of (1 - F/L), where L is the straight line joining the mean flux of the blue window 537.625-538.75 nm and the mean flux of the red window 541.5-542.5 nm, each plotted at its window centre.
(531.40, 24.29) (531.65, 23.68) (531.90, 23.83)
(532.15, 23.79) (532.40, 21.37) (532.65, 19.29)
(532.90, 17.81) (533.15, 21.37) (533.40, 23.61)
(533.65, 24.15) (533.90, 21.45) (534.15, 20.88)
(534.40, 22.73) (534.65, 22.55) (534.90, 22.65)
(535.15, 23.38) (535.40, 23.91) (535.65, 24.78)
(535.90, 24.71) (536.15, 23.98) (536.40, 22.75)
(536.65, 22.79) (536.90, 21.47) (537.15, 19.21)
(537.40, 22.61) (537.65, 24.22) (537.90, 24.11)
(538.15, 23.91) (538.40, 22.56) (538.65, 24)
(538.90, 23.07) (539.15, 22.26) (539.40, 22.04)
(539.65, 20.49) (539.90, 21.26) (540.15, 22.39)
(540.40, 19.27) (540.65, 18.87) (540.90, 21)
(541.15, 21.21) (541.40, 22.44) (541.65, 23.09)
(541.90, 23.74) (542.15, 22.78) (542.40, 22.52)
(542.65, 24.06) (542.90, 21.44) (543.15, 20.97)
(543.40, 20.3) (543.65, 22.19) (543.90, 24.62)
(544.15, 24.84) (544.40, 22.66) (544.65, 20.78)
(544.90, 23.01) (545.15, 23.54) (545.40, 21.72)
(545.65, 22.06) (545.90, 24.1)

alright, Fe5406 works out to 0.24 nm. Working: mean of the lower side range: 23.7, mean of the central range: 21.3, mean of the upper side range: 23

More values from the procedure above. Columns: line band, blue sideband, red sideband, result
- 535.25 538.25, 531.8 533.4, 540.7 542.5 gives -0.20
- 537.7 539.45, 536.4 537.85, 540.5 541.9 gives -0.10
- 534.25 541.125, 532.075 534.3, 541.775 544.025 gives -0.16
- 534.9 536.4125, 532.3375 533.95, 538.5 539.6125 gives -0.14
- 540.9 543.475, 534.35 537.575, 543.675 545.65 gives 0.08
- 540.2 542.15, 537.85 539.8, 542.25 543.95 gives 0.08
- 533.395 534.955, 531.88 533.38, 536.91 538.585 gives -0.06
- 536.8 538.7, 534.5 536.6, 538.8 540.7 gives -0.03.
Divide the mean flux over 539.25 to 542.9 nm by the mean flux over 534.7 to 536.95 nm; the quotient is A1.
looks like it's 0.93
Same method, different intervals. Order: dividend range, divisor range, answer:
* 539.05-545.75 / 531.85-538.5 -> 0.98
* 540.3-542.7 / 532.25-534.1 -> 1.03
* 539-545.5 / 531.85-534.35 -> 1.02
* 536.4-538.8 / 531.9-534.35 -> 1.05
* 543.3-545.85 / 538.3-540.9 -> 1.05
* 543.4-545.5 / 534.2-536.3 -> 0.97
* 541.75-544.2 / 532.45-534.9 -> 1.05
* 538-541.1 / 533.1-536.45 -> 0.94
